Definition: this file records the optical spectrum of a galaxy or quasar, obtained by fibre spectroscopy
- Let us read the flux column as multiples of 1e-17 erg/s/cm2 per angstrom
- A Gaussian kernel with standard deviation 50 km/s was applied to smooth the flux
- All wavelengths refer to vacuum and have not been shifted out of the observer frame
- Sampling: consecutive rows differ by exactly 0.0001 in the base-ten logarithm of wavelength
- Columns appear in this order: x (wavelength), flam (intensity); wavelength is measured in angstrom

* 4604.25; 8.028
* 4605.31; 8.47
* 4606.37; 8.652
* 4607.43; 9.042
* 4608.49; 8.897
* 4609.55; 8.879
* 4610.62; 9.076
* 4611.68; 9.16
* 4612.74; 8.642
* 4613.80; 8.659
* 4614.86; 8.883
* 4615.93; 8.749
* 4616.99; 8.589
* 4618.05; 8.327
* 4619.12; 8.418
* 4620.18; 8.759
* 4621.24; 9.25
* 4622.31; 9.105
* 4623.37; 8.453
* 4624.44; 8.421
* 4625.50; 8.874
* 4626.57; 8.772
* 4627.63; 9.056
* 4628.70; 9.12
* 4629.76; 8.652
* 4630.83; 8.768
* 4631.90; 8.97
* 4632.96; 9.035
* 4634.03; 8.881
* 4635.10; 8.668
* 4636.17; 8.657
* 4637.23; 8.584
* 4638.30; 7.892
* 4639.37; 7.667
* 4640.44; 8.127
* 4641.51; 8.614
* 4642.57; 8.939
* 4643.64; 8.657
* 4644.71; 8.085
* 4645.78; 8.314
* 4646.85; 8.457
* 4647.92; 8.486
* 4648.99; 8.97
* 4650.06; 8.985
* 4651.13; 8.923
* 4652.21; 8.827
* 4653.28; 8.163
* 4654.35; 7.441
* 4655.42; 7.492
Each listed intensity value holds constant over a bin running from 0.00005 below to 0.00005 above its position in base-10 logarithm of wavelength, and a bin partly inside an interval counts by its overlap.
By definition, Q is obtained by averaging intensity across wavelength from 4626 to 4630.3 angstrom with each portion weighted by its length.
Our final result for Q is 8.9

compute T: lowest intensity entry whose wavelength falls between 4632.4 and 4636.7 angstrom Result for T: 8.657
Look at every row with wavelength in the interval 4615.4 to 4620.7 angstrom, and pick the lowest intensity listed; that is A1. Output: 8.327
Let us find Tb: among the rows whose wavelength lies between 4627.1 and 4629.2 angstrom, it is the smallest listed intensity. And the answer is 9.056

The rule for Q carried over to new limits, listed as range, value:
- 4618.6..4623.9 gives 8.81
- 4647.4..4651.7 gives 8.83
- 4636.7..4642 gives 8.17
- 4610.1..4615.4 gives 8.89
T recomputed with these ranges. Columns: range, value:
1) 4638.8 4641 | 7.667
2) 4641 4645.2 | 8.085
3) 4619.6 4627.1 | 8.421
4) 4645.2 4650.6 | 8.314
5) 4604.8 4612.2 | 8.47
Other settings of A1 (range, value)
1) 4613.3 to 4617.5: 8.589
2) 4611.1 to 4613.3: 8.642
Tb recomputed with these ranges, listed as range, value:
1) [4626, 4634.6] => 8.652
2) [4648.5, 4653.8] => 8.163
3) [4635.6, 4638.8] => 7.892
